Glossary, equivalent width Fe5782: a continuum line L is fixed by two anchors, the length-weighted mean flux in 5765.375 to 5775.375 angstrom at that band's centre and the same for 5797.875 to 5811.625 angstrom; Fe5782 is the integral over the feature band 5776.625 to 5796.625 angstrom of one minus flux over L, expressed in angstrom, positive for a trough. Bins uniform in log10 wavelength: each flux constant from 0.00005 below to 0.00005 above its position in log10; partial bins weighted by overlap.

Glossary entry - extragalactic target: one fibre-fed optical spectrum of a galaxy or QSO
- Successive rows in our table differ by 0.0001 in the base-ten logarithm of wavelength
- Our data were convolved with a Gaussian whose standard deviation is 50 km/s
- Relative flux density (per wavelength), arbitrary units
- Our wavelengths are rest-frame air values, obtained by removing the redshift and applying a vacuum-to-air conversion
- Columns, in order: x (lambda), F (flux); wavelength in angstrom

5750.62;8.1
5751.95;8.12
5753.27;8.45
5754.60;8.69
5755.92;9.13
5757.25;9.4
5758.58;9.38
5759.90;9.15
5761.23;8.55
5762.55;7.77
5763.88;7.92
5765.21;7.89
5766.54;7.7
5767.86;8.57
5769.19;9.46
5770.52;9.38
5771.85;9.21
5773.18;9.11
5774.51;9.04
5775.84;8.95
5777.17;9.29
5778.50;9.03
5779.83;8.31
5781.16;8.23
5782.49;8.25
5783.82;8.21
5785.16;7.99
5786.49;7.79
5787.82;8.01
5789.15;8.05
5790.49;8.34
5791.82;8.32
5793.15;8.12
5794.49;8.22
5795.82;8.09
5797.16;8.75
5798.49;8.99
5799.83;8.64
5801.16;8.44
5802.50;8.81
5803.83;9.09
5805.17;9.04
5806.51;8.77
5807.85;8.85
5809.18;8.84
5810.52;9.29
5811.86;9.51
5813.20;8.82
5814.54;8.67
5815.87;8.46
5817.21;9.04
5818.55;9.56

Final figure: 1.4 angstrom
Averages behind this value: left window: 8.87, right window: 8.89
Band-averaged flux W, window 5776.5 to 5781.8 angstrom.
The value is 8.72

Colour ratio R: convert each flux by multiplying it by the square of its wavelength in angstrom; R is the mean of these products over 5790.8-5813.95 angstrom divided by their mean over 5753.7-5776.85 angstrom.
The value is 1.01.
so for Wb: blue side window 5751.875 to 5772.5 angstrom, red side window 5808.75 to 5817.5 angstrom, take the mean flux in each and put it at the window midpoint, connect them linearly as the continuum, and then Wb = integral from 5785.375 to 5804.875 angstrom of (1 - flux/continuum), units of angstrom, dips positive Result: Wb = 1.0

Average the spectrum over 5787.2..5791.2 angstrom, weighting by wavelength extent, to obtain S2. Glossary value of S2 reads 8.14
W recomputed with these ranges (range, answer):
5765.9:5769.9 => 8.6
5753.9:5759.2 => 9.13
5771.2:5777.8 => 9.12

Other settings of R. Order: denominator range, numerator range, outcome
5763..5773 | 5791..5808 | 1.01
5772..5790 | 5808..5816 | 1.07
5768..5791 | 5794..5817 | 1.03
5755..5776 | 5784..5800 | 0.95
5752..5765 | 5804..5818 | 1.05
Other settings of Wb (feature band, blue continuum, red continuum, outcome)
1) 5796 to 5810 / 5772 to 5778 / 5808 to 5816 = 0.31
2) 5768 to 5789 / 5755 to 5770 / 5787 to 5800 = -0.45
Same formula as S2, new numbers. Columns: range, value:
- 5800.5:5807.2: 8.82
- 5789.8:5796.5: 8.21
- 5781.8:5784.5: 8.21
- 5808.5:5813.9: 9.11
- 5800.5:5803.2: 8.64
